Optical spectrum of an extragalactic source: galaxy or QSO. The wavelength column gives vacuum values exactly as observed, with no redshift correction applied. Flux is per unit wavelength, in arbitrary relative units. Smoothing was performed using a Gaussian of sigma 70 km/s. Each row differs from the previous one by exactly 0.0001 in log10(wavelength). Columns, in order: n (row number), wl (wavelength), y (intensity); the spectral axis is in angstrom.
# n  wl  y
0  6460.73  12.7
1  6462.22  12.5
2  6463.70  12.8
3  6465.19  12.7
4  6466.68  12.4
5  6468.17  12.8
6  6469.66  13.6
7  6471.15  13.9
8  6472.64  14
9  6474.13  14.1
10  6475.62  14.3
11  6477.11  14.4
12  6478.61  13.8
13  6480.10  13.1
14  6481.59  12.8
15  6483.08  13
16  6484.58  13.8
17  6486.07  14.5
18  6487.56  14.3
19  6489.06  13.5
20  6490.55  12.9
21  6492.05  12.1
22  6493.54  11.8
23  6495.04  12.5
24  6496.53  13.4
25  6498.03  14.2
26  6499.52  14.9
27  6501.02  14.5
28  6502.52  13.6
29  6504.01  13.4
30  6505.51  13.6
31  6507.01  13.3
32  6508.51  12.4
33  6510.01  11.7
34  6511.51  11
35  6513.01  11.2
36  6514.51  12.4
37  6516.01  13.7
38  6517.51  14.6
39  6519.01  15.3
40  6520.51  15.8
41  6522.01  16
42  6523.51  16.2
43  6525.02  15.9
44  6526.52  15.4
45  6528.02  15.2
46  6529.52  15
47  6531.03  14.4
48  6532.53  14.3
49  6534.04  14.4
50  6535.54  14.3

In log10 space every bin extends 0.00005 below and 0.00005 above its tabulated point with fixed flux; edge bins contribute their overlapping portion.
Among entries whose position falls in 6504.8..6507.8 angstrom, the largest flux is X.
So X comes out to 13.6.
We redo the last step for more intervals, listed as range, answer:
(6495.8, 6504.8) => 14.9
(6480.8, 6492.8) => 14.5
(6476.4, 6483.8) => 14.4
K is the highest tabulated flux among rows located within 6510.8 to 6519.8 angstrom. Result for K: 15.3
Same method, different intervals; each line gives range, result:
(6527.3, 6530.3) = 15.2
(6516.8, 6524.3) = 16.2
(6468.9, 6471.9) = 13.9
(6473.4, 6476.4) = 14.3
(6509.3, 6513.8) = 11.7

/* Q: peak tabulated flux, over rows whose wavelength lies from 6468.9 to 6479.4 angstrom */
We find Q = 14.4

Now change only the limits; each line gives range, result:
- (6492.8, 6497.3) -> 13.4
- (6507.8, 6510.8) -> 12.4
